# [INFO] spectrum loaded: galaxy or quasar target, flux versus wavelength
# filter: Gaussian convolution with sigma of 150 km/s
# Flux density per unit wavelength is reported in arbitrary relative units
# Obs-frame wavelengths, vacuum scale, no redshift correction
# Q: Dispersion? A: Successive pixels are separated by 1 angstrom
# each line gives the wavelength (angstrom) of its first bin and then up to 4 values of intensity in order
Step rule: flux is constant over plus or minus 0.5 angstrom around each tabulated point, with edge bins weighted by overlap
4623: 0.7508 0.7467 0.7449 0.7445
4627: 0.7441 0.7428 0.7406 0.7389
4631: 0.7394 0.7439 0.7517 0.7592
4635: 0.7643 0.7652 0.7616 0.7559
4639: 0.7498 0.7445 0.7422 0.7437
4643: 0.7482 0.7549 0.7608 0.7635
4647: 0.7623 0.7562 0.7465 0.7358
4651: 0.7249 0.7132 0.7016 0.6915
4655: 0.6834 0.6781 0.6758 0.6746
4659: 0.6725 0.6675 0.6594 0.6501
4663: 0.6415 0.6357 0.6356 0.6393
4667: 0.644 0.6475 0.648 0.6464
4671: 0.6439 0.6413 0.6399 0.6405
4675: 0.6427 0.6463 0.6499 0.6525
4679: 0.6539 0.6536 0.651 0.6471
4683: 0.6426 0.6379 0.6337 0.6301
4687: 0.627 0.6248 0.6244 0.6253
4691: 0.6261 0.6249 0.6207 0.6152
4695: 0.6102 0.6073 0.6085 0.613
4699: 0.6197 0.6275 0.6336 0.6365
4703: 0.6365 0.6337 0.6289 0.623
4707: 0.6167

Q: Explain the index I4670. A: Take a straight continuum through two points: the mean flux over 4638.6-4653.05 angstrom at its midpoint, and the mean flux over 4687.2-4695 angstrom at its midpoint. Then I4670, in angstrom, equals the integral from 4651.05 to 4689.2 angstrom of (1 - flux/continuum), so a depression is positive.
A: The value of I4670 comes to 1.4 angstrom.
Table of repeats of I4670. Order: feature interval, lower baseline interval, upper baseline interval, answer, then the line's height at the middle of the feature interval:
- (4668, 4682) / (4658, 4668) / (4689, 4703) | -0.2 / 0.64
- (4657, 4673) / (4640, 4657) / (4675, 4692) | 0.9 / 0.687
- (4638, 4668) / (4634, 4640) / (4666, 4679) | 0.2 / 0.707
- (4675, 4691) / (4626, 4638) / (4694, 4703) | 0.3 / 0.651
